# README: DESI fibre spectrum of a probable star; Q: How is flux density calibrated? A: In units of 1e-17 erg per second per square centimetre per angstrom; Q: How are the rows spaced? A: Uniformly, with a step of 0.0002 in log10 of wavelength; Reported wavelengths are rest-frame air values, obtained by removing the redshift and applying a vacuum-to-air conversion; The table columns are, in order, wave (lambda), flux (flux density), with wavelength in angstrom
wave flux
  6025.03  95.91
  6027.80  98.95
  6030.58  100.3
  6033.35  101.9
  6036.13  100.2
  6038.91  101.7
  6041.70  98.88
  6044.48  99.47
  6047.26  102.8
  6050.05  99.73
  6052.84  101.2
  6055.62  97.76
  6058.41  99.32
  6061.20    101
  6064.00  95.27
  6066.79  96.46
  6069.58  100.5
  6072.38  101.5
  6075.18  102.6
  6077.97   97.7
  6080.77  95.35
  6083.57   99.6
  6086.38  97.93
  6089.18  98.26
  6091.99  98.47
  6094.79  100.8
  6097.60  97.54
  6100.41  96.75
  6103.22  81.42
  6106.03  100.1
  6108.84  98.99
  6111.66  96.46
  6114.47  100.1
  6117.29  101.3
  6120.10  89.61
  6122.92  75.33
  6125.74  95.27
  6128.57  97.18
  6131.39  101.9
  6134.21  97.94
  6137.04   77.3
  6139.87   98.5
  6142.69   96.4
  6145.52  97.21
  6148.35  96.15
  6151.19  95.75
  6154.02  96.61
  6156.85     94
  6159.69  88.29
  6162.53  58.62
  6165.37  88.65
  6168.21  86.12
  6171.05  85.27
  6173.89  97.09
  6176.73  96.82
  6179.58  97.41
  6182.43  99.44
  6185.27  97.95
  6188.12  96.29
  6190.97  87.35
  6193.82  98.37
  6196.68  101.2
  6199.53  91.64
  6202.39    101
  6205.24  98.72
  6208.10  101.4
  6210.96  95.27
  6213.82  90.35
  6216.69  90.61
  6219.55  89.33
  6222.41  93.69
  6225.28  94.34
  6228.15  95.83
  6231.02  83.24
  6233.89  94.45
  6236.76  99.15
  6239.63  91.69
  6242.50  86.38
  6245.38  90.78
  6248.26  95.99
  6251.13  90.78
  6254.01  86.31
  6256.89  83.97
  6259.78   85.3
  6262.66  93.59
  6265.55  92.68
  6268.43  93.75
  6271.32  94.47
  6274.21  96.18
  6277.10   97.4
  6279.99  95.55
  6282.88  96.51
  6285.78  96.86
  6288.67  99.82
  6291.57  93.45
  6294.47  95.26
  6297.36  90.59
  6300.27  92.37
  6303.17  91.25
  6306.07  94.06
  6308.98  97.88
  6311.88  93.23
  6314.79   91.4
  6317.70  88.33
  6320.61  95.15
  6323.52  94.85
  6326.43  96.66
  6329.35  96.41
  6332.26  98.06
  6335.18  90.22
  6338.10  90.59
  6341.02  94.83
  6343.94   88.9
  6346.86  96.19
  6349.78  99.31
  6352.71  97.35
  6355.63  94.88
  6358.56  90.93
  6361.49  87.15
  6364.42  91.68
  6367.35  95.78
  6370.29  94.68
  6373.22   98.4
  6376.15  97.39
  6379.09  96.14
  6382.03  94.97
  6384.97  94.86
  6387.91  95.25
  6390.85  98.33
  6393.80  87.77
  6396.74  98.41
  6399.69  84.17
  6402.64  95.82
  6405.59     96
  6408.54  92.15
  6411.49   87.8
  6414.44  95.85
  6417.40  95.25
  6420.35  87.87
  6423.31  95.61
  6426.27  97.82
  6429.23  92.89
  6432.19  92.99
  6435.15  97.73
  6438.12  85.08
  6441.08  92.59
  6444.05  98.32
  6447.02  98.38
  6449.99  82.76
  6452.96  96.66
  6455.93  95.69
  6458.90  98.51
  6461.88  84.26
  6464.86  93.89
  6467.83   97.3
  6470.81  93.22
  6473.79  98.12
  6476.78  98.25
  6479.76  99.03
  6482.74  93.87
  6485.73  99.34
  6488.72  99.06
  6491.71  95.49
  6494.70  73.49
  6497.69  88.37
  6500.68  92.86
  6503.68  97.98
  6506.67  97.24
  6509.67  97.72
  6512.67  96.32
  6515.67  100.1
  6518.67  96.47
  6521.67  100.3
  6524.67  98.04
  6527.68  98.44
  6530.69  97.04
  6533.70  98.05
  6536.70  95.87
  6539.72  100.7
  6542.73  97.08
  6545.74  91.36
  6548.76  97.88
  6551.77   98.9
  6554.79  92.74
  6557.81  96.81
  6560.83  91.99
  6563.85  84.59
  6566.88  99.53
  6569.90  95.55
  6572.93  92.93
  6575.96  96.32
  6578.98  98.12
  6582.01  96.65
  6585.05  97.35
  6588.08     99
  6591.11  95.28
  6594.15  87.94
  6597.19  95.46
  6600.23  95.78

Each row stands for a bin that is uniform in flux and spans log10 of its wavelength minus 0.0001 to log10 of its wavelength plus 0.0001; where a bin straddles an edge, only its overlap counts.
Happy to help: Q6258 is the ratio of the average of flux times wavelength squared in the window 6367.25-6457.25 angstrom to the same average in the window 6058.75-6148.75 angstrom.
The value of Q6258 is 1.08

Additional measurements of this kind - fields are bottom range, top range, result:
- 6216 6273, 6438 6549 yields 1.13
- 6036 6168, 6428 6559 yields 1.13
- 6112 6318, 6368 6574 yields 1.10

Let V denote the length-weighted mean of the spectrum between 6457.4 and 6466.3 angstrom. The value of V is 92.2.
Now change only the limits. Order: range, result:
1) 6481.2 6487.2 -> 96.6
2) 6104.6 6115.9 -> 98.9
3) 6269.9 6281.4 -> 95.9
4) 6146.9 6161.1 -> 94.1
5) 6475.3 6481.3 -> 98.7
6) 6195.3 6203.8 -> 97.9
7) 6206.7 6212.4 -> 98.3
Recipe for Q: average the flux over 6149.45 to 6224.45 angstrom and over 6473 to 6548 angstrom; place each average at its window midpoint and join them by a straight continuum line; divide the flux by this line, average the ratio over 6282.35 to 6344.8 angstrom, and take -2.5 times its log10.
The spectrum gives 0.00 mag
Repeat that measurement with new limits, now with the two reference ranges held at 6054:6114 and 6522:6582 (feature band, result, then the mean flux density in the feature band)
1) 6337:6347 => 0.05 mag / 92.3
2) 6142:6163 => 0.07 mag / 91.6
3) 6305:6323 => 0.04 mag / 93.4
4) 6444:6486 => 0.02 mag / 94.9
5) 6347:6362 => 0.03 mag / 94.6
